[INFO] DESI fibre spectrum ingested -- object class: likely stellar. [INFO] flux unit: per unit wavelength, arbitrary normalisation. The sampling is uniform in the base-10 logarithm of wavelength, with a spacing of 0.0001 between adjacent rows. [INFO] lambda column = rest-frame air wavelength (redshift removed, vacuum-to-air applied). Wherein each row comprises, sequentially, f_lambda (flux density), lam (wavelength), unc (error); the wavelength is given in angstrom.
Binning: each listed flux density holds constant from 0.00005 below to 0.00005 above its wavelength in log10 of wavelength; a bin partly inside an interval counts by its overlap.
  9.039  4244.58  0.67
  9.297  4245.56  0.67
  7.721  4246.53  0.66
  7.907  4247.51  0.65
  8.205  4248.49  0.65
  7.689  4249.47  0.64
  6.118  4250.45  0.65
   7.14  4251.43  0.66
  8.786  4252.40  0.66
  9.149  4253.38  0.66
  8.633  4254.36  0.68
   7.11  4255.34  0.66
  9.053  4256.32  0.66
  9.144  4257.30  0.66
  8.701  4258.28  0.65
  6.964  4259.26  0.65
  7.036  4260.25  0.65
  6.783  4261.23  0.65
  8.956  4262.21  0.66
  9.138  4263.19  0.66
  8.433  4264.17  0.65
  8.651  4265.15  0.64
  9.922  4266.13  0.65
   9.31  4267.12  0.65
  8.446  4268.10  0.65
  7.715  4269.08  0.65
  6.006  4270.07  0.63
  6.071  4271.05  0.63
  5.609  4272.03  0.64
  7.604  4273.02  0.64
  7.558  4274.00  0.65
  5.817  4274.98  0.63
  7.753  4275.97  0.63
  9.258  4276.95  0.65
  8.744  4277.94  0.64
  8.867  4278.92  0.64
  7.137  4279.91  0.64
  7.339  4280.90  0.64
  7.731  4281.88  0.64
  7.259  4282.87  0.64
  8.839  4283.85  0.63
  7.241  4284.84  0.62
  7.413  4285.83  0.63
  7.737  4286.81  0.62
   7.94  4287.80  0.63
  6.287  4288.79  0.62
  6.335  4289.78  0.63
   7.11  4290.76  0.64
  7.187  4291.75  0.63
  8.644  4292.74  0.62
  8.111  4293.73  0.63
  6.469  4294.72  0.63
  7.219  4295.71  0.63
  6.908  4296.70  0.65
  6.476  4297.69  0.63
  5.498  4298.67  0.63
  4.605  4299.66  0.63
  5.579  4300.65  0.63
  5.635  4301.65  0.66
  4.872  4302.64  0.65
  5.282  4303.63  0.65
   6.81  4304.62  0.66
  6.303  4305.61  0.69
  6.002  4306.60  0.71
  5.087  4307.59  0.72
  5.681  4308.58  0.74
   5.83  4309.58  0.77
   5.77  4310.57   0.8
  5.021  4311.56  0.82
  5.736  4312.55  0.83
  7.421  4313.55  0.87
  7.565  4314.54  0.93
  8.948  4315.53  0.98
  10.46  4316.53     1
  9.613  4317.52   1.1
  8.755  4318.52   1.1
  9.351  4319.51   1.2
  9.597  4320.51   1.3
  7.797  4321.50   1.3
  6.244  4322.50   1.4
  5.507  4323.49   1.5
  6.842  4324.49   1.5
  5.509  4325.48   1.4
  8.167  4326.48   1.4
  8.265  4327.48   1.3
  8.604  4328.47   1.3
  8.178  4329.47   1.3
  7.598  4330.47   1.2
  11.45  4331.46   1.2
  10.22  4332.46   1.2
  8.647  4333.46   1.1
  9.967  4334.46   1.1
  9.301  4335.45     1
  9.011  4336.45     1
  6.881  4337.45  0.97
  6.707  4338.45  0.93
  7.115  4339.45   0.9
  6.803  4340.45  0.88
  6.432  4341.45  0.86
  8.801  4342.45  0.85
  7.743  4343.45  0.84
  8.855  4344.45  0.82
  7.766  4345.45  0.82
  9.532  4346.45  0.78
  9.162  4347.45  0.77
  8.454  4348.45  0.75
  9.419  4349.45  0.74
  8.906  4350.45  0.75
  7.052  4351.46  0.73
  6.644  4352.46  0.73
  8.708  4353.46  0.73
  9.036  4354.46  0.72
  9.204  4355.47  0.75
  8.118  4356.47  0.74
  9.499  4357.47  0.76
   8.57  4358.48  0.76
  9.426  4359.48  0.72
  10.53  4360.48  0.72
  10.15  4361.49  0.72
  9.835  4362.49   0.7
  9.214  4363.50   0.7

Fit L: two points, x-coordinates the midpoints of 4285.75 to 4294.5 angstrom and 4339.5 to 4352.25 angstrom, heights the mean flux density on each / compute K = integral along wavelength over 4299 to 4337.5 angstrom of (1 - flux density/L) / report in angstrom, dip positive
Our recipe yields 2.1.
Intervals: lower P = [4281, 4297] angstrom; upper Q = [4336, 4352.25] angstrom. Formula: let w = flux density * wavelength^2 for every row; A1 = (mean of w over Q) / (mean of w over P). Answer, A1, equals 1.1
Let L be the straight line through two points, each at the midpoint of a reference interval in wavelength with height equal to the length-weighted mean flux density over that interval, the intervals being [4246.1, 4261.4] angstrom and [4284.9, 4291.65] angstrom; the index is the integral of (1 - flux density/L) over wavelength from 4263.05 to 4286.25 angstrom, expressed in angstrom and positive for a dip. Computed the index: -1.1 angstrom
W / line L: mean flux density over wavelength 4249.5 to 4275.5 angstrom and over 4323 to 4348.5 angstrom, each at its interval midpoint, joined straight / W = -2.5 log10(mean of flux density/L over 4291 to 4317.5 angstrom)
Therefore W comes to 0.22 mag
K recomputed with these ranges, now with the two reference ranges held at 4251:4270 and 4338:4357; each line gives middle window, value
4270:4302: 4.5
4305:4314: 2.6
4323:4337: -0.3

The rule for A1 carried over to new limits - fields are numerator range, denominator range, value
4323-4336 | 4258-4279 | 1.09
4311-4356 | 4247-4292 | 1.08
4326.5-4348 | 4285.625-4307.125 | 1.31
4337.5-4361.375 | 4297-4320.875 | 1.27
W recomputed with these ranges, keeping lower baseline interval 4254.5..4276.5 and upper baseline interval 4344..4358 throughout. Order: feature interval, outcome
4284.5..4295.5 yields 0.104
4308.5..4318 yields 0.139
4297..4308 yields 0.393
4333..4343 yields 0.068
